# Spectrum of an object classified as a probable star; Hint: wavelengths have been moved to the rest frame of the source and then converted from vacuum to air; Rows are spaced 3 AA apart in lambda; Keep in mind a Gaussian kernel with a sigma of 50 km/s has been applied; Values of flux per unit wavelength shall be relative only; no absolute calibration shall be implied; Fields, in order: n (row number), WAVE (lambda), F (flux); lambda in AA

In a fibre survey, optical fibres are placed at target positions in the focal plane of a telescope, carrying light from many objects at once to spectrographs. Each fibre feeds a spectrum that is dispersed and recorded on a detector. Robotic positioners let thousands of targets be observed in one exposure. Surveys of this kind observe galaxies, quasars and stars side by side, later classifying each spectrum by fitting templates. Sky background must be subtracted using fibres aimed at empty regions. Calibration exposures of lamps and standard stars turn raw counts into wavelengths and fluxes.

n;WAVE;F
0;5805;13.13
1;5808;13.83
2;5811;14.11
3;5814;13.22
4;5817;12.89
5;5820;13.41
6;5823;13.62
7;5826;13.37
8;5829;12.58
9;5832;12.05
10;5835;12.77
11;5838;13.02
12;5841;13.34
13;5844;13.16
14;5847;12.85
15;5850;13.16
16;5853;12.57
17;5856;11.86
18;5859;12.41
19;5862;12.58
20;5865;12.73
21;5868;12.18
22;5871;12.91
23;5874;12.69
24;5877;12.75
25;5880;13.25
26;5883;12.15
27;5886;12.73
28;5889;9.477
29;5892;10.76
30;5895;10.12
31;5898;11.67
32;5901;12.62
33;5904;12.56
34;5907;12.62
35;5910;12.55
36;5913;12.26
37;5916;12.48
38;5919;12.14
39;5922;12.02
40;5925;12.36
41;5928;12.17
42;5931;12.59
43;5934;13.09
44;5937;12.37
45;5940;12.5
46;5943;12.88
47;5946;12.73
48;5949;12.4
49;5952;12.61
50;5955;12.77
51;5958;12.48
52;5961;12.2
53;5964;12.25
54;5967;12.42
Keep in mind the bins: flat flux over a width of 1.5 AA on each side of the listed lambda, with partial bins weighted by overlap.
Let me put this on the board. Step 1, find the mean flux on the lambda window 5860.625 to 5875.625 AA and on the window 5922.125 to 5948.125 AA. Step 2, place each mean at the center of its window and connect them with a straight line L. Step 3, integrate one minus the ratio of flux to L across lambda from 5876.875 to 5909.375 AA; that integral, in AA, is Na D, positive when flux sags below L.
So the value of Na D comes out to 1.89 AA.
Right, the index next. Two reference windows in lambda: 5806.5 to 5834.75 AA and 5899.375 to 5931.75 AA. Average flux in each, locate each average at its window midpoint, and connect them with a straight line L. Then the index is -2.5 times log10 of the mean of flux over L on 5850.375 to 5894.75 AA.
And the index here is 0.05 mag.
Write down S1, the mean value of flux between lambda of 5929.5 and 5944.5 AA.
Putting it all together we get 12.7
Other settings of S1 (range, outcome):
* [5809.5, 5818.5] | 13.4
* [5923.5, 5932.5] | 12.4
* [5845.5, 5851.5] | 13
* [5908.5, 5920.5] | 12.4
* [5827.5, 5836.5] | 12.5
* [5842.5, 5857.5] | 12.7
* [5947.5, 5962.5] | 12.5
